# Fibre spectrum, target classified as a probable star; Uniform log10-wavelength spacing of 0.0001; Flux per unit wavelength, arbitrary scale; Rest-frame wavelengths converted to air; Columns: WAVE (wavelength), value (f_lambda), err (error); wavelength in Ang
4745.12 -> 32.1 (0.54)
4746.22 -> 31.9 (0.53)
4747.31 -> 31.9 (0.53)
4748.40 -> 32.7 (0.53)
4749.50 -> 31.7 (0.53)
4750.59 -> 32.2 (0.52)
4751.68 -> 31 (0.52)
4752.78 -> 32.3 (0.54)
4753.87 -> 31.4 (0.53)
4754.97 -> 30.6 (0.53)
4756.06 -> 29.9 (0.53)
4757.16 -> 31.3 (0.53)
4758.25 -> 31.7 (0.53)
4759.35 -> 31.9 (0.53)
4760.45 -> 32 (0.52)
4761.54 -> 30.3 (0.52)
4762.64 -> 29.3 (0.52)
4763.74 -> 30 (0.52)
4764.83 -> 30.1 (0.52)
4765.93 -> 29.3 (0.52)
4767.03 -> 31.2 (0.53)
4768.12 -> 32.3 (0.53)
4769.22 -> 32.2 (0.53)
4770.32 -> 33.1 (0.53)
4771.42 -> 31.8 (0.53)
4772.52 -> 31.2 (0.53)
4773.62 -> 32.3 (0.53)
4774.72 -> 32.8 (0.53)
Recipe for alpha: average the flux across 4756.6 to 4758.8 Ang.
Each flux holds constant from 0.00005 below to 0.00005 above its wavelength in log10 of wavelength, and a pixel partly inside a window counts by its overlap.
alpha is 31.5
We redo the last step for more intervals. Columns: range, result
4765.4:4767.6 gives 30.4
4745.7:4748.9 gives 32.2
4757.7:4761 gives 31.9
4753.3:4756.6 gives 30.7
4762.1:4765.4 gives 29.8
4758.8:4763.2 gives 30.8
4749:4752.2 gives 31.7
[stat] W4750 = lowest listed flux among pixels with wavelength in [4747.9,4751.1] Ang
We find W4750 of 31.7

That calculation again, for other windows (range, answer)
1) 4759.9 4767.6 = 29.3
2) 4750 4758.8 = 29.9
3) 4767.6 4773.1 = 31.2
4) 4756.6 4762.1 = 30.3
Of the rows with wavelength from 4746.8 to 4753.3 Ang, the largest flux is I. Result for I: 32.7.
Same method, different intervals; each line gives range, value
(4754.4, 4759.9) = 31.9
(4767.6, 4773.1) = 33.1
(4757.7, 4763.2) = 32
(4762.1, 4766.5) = 30.1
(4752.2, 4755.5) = 32.3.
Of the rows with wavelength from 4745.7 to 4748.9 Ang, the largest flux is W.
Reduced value 32.7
